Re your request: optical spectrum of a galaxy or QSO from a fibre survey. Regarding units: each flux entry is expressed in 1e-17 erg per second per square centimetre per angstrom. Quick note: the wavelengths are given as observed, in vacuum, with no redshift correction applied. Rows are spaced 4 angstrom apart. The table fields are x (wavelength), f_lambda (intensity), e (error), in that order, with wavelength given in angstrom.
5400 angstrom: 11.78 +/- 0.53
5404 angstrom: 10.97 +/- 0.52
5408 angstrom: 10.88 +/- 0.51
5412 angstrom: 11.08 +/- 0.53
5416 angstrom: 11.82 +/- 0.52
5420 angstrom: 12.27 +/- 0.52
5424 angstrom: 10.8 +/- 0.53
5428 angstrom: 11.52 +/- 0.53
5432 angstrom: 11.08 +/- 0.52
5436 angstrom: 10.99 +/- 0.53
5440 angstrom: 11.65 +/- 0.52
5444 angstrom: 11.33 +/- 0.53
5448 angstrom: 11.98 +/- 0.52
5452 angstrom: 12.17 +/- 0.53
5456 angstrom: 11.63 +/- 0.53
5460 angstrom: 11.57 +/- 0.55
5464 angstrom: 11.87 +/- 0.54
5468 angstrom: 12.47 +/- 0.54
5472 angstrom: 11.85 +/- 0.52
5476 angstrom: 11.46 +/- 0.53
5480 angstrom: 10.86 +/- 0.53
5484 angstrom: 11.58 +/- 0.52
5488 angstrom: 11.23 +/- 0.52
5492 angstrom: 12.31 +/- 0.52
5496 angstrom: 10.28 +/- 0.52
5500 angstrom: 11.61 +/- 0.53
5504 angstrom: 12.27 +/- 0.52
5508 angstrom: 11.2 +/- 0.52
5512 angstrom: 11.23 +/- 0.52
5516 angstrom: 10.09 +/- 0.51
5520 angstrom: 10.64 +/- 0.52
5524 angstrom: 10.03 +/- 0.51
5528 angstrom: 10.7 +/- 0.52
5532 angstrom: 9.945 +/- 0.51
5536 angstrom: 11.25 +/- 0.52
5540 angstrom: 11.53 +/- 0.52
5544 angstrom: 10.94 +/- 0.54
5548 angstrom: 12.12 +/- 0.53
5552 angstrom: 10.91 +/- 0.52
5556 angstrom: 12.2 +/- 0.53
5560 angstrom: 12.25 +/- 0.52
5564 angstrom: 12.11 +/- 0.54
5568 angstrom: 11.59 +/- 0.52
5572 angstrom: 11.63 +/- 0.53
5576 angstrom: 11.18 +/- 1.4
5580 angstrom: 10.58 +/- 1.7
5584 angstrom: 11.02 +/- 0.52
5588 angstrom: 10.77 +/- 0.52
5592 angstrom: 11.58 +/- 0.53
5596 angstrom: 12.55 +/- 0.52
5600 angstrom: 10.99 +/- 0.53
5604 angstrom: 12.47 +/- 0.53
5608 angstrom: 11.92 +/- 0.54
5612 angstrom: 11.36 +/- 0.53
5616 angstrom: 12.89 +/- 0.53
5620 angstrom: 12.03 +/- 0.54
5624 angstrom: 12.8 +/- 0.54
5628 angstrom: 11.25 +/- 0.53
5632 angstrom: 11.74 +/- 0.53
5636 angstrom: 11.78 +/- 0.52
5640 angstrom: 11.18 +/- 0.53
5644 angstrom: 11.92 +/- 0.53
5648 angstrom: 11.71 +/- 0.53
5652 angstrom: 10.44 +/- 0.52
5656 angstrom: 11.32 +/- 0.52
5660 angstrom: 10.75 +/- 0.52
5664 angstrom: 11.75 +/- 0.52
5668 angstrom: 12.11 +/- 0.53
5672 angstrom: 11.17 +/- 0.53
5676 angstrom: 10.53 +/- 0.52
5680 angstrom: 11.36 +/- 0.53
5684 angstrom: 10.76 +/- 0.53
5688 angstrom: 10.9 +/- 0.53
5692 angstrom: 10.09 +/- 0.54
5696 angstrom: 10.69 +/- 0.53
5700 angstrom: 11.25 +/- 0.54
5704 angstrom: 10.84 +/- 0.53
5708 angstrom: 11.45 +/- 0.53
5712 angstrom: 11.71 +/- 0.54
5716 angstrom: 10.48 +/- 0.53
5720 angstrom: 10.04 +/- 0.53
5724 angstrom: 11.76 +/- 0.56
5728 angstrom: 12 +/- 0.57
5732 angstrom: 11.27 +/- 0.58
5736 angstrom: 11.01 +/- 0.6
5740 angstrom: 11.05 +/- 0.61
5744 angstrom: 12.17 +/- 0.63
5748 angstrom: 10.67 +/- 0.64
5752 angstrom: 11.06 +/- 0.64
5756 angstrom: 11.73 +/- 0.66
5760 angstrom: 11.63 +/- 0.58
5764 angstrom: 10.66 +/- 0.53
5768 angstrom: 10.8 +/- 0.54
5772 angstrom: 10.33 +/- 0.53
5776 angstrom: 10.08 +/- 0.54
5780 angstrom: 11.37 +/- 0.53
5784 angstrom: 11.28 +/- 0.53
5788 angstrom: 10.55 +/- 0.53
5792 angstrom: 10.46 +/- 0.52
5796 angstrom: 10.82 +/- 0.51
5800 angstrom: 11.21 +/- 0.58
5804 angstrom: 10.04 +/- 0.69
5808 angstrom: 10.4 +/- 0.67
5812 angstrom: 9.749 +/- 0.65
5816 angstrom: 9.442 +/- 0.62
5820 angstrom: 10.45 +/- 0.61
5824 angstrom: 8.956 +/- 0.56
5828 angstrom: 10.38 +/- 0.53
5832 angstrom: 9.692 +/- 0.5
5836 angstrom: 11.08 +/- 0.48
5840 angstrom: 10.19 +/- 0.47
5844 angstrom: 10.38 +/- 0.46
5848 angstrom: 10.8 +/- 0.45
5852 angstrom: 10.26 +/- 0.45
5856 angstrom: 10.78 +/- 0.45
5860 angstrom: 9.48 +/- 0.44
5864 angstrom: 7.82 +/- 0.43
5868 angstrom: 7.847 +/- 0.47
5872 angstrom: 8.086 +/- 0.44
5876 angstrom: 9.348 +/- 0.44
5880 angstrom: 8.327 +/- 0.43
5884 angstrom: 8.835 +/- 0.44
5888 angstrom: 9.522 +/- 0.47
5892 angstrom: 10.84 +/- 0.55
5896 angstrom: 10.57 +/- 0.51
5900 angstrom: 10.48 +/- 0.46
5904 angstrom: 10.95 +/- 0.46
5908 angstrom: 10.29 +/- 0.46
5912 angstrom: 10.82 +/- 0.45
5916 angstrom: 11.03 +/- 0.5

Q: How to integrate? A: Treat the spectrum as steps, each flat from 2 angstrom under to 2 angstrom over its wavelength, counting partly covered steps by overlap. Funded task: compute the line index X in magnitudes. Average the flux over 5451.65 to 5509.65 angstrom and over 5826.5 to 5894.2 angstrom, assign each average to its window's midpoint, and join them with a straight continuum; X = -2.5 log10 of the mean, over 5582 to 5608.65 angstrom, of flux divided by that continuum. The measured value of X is -0.057 mag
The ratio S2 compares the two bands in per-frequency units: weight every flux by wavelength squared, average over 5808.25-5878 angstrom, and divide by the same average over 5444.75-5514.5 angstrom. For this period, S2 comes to 0.95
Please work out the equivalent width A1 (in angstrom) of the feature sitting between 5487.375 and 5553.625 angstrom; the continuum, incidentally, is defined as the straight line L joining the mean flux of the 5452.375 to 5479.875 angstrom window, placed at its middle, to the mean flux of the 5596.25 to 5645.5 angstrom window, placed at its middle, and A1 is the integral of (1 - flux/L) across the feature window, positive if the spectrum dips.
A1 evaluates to 4.1 angstrom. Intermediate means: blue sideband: 11.8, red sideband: 11.9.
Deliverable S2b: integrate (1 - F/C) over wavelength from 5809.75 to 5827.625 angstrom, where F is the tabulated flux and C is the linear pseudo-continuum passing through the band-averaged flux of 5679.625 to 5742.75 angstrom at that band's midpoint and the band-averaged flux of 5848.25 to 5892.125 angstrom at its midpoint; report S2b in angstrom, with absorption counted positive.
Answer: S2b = 0.1 angstrom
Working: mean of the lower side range 11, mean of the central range 9.73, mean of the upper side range 9.19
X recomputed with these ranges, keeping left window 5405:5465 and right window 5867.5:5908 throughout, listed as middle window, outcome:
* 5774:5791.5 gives -0.08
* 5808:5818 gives 0.02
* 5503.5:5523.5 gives 0.02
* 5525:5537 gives 0.06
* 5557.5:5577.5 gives -0.08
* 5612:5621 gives -0.15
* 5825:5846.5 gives -0.05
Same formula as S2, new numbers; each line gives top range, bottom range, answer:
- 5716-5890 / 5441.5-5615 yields 0.99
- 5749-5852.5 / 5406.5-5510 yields 1.03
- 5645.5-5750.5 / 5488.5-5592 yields 1.05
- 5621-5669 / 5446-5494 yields 1.05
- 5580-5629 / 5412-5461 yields 1.08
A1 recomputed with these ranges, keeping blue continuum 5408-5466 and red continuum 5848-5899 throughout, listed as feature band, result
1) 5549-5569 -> -1.7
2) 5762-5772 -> -0.7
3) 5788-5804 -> -1.5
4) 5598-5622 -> -2.8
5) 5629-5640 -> -1.1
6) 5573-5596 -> -0.8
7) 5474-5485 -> 0.0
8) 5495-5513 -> -0.3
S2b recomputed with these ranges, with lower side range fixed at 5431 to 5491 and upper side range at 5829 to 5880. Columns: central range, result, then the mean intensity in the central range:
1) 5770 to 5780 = -0.43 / 10.4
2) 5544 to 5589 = -1.67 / 11.5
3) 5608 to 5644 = -3.73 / 11.9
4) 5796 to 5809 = -0.96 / 10.6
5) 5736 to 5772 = -3.70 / 11.2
